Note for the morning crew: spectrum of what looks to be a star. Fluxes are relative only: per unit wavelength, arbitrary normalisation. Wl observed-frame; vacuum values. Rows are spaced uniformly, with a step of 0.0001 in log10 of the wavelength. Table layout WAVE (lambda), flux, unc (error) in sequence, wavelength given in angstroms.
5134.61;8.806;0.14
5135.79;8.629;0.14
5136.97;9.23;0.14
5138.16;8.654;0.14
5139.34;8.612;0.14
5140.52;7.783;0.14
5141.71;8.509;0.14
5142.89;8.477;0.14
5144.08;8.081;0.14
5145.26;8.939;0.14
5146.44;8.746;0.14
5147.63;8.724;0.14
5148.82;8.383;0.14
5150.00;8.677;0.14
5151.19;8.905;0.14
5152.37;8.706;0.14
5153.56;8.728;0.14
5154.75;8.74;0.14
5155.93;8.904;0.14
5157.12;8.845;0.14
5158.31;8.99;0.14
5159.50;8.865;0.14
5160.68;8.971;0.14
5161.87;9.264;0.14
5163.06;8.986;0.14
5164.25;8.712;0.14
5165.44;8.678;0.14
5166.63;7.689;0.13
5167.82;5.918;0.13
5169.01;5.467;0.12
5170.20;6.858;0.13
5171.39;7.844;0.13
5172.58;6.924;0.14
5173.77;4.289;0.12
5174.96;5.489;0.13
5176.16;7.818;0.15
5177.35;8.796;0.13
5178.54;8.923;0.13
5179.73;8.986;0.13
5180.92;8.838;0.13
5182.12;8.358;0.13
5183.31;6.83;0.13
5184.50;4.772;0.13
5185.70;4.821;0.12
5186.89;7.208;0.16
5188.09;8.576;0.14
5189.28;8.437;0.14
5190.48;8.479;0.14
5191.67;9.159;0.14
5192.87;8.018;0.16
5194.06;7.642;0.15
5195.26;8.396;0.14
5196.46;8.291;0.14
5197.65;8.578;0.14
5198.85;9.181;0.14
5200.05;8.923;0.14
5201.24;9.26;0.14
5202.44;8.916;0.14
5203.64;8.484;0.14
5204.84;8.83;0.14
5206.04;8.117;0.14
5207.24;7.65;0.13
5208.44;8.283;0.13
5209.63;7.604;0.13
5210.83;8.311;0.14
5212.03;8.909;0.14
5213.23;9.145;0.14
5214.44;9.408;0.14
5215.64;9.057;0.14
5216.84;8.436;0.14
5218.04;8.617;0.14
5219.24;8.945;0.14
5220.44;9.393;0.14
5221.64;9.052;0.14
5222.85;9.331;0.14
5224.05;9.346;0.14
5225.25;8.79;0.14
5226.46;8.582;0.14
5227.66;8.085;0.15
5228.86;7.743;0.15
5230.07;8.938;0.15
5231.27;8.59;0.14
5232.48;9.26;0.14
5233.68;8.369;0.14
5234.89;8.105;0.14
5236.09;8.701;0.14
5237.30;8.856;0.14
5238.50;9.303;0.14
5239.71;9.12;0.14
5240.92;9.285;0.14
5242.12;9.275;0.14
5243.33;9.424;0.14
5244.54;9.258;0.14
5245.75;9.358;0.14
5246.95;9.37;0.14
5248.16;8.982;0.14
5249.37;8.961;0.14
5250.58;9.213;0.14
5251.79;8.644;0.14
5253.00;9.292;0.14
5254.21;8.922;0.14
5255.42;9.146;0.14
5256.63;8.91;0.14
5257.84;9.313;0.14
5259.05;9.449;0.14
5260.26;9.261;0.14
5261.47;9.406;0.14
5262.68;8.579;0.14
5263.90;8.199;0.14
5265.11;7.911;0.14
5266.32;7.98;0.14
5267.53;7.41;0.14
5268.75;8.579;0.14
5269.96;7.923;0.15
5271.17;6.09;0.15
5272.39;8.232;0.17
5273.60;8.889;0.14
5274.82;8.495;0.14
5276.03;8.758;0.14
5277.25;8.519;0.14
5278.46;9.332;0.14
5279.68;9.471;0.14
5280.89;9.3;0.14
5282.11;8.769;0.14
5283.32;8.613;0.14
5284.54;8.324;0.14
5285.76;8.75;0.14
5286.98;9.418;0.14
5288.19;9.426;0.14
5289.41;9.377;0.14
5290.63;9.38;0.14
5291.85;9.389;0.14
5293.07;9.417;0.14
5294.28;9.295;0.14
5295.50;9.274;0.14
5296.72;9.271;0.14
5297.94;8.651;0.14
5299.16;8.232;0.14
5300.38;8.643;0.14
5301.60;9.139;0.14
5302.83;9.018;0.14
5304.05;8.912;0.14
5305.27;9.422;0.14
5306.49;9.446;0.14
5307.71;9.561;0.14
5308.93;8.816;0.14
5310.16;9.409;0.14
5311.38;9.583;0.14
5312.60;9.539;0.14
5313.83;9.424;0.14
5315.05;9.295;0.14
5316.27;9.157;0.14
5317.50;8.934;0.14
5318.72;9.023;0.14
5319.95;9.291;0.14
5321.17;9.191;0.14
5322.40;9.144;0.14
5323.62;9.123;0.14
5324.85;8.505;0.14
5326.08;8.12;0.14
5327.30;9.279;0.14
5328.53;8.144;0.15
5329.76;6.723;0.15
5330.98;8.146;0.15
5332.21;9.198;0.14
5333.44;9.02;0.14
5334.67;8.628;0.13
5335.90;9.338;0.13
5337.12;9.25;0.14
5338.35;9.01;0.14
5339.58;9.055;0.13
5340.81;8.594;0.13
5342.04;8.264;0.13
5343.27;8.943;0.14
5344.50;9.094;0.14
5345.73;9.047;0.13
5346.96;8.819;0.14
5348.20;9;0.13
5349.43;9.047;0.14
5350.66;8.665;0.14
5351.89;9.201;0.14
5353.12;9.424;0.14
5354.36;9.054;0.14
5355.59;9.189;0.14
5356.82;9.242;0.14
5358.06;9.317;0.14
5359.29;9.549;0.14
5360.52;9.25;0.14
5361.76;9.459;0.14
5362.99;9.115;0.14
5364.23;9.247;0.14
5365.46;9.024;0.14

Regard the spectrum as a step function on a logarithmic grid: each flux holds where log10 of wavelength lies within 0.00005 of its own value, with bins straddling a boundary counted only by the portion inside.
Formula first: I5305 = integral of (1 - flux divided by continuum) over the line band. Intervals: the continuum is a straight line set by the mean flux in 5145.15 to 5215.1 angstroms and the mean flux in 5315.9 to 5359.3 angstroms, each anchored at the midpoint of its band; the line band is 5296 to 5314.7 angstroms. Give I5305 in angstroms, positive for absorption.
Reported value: -0.84 angstroms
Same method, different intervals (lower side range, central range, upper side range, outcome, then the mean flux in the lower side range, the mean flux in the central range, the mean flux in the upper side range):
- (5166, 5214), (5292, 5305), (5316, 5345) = -0.7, 7.83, 9.01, 8.79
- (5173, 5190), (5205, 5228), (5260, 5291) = -2.7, 7.3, 8.7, 8.62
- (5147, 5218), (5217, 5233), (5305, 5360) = -0.8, 8.16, 8.81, 9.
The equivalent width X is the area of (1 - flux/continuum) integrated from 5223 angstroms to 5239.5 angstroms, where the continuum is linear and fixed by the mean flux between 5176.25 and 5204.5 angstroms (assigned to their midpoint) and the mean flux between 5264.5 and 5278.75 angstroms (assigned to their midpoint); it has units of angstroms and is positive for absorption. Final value -1.08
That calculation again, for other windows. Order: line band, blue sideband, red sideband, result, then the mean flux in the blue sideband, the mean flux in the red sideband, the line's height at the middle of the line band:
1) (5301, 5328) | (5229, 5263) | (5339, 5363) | -0.3 angstroms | 9.03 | 9.07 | 9.05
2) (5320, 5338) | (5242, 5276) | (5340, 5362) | 0.5 angstroms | 8.72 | 9.06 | 8.98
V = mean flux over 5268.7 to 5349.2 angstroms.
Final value 8.9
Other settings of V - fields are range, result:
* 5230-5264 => 9.03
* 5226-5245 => 8.81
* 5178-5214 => 8.2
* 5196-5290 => 8.77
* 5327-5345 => 8.7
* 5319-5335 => 8.66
